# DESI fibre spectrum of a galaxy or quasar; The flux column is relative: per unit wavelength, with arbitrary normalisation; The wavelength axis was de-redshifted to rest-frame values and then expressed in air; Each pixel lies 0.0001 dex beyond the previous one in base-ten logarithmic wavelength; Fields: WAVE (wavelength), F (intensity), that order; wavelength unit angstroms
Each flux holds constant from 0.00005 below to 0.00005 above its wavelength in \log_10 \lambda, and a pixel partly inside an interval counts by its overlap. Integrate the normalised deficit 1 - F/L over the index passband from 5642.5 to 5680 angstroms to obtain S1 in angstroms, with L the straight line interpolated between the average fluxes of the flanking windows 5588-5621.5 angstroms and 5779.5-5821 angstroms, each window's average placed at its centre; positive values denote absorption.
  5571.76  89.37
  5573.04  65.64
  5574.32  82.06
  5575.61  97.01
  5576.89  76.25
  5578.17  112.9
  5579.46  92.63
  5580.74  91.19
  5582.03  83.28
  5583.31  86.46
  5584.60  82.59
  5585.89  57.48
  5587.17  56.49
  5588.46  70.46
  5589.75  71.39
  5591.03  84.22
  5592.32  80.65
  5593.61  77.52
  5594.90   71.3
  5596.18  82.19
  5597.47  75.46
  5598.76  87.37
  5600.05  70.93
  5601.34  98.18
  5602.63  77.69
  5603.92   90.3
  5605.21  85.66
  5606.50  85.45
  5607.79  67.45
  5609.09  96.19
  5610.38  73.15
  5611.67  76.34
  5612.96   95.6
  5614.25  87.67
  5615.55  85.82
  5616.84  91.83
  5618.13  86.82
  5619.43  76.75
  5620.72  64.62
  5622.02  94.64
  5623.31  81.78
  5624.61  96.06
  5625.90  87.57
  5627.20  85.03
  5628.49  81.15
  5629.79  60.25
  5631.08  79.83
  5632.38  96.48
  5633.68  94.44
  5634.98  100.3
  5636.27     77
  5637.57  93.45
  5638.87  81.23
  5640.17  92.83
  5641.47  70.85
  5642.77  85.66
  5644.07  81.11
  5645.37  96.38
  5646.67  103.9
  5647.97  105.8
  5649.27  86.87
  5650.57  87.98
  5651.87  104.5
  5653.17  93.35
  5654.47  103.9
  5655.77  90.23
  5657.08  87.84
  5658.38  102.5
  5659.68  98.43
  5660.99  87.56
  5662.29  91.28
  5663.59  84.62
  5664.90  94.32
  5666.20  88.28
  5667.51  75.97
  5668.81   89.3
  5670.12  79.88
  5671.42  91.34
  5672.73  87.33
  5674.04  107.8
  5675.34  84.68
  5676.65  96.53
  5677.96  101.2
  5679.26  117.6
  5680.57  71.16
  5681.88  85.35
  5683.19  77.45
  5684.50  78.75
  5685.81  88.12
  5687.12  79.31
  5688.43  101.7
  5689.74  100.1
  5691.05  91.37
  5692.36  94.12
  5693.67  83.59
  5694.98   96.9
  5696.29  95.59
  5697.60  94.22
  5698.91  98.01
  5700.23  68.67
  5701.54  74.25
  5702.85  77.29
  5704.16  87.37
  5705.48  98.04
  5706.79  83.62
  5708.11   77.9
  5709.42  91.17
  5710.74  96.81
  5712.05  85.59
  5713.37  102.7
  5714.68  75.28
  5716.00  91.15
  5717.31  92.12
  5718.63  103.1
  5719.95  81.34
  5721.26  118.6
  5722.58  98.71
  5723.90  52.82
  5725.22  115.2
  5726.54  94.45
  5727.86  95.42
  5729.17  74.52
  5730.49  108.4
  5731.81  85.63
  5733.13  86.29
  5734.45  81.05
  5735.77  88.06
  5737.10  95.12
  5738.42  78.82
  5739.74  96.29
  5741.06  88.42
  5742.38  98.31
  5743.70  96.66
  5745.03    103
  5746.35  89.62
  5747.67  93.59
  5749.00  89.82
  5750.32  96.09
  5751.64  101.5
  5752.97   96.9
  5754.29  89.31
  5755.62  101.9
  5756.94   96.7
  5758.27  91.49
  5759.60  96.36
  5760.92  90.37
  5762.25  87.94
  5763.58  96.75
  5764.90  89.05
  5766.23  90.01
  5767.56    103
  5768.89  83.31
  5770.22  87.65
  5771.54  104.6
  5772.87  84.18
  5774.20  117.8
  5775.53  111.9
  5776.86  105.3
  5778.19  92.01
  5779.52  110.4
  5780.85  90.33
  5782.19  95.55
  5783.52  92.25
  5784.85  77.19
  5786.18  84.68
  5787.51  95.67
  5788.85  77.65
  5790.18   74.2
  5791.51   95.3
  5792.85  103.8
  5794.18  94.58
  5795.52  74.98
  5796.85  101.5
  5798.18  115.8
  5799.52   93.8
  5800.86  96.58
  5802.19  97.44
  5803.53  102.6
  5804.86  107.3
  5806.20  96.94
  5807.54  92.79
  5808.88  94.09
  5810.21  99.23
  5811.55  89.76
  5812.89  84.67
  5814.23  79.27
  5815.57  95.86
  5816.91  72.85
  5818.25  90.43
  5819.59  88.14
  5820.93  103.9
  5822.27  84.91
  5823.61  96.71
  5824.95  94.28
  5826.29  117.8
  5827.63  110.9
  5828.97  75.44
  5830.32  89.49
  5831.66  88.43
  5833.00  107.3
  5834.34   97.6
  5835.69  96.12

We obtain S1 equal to -3.9 angstroms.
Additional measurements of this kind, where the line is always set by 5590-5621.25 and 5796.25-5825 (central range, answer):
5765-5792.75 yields -0.37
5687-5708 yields -0.33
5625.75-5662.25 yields -2.41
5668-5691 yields -1.03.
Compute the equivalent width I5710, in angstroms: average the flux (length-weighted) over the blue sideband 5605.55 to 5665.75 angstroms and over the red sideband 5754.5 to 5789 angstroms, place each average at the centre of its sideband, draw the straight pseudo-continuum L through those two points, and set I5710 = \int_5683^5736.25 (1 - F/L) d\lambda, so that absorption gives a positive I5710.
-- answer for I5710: 1.2 angstroms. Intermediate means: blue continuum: 88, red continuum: 94.5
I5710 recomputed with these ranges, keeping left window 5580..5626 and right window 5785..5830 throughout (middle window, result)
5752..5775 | -1.0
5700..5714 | 0.2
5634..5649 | -1.1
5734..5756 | -0.9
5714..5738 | -0.6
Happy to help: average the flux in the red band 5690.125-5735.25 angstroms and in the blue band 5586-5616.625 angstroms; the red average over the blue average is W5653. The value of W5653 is 1.12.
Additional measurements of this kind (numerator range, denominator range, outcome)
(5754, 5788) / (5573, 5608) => 1.17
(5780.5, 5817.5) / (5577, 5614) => 1.13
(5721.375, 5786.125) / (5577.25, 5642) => 1.13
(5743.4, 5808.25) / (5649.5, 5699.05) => 1.04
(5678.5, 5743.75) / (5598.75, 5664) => 1.03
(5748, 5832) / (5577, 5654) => 1.11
